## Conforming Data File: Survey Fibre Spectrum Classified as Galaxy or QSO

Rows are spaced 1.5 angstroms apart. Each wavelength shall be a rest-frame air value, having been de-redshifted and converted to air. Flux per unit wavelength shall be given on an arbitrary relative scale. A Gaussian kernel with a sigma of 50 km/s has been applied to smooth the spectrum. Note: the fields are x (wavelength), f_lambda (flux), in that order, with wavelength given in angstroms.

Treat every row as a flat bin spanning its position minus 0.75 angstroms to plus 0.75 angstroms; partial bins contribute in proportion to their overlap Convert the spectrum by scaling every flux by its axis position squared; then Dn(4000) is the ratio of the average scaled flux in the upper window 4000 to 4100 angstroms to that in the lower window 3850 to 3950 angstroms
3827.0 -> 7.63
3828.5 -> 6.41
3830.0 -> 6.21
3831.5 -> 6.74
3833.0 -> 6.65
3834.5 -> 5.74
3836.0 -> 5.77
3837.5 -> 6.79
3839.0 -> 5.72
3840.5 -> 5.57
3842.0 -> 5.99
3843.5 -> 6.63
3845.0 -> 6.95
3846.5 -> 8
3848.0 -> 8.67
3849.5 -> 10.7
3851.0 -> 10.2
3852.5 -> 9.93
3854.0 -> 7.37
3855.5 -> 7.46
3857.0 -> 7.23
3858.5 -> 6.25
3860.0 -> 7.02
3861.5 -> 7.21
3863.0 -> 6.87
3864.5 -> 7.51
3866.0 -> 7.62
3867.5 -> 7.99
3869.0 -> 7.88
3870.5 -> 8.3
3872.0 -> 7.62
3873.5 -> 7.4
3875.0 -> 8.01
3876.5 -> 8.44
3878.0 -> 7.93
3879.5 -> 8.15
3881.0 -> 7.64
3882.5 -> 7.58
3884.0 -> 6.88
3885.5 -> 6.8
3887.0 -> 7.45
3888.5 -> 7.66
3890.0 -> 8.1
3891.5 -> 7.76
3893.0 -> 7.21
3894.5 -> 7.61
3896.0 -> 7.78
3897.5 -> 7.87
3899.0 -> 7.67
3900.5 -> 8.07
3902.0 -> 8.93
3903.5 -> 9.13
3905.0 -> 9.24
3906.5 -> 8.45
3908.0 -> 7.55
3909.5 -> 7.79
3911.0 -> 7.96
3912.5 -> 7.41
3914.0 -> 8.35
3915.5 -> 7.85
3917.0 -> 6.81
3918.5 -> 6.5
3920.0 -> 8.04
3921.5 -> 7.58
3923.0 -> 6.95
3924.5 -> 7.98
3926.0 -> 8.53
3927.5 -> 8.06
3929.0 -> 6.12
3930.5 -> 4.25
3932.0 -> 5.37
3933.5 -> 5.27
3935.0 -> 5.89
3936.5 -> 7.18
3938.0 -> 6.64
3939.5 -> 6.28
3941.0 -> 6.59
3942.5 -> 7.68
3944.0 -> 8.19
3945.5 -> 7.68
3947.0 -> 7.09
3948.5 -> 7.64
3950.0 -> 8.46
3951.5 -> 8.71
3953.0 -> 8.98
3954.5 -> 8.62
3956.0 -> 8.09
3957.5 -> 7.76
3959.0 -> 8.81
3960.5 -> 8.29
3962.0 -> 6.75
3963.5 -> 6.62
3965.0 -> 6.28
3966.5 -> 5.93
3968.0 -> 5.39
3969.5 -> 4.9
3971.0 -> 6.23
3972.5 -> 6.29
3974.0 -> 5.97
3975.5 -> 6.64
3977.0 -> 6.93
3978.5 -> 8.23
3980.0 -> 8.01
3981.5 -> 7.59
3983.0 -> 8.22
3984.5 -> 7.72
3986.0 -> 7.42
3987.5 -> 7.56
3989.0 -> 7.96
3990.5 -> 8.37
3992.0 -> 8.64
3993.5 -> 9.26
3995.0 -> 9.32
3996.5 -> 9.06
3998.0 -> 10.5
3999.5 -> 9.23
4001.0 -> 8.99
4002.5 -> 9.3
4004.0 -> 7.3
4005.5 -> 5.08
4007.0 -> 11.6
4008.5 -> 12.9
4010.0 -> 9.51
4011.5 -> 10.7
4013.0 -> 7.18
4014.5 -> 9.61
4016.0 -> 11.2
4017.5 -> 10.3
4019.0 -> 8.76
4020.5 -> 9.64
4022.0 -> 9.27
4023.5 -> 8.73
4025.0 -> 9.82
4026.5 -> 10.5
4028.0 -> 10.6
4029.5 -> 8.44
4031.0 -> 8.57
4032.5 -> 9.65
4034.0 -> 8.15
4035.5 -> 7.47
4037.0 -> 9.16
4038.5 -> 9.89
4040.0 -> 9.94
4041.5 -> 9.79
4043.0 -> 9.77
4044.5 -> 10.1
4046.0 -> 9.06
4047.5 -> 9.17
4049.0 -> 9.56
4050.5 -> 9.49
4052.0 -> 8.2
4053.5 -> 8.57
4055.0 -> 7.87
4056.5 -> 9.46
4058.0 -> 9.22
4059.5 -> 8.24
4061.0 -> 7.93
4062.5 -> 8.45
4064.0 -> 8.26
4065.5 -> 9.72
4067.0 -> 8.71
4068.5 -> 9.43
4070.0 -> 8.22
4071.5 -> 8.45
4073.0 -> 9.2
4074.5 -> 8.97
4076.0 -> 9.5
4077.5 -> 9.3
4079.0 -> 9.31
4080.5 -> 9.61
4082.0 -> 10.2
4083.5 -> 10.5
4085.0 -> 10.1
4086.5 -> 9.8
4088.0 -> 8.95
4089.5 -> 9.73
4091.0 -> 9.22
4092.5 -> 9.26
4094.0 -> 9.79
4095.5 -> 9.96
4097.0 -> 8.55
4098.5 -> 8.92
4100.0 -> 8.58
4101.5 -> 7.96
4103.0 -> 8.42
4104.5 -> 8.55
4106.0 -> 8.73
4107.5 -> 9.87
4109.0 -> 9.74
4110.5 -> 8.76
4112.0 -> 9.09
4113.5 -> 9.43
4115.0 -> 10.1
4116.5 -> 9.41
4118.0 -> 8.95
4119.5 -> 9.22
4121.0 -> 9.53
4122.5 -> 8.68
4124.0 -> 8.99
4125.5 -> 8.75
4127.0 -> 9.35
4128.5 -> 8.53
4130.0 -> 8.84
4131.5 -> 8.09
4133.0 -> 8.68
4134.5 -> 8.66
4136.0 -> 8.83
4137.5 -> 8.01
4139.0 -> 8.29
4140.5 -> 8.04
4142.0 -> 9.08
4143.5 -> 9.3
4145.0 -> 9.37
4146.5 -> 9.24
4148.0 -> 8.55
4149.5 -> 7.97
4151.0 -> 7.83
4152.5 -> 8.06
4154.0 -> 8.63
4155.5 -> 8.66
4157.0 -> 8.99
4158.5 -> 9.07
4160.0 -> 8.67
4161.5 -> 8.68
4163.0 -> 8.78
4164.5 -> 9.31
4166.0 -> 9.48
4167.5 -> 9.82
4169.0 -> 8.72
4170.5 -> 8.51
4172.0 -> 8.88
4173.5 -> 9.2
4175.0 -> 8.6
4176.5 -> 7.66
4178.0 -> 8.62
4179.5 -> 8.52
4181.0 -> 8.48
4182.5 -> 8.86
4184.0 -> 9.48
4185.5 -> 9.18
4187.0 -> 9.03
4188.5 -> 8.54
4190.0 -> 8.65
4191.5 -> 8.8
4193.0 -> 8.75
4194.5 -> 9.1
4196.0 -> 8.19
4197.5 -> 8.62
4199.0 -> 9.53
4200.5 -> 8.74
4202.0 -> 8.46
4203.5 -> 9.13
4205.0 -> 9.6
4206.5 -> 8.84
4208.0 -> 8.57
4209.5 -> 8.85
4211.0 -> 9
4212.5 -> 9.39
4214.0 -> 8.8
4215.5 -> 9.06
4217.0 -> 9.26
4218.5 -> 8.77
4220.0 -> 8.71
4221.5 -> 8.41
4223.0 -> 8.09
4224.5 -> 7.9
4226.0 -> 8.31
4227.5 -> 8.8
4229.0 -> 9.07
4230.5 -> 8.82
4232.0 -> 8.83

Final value 1.3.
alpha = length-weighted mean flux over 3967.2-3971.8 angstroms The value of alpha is 5.52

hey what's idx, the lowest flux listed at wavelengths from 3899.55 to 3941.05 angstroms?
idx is 4.25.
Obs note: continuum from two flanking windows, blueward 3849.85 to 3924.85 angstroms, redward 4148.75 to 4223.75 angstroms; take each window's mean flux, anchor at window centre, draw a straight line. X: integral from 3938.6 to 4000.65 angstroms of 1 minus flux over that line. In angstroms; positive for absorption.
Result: 3.1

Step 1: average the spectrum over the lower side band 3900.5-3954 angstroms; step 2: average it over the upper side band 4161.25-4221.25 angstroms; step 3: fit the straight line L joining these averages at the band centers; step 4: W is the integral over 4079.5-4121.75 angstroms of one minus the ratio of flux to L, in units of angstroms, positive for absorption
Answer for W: -4.66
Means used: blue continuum 7.47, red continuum 8.88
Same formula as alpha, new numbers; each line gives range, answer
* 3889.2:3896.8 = 7.69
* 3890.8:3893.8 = 7.48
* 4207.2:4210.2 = 8.71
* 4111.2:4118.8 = 9.39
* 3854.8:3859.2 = 6.98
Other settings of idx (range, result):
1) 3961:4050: 4.9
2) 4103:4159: 7.83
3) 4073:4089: 8.95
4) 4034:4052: 7.47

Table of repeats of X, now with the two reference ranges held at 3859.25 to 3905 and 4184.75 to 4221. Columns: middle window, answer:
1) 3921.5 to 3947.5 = 3.66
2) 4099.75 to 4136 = -1.53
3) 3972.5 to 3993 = 1.29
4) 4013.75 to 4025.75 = -2.06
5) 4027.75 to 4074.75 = -3.46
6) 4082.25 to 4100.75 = -2.10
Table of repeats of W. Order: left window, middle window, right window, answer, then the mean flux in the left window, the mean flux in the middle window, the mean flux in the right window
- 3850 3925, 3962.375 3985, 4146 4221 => 3.83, 7.79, 6.72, 8.81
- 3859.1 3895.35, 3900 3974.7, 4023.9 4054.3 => 8.27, 7.6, 7.3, 9.29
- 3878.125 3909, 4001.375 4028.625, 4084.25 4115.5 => -2.77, 7.88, 9.54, 9.21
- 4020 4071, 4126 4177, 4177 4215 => 1.17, 9.08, 8.72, 8.86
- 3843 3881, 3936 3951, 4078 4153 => 1.62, 7.9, 7.37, 9.03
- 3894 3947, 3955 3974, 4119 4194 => 2.19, 7.4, 6.77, 8.77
